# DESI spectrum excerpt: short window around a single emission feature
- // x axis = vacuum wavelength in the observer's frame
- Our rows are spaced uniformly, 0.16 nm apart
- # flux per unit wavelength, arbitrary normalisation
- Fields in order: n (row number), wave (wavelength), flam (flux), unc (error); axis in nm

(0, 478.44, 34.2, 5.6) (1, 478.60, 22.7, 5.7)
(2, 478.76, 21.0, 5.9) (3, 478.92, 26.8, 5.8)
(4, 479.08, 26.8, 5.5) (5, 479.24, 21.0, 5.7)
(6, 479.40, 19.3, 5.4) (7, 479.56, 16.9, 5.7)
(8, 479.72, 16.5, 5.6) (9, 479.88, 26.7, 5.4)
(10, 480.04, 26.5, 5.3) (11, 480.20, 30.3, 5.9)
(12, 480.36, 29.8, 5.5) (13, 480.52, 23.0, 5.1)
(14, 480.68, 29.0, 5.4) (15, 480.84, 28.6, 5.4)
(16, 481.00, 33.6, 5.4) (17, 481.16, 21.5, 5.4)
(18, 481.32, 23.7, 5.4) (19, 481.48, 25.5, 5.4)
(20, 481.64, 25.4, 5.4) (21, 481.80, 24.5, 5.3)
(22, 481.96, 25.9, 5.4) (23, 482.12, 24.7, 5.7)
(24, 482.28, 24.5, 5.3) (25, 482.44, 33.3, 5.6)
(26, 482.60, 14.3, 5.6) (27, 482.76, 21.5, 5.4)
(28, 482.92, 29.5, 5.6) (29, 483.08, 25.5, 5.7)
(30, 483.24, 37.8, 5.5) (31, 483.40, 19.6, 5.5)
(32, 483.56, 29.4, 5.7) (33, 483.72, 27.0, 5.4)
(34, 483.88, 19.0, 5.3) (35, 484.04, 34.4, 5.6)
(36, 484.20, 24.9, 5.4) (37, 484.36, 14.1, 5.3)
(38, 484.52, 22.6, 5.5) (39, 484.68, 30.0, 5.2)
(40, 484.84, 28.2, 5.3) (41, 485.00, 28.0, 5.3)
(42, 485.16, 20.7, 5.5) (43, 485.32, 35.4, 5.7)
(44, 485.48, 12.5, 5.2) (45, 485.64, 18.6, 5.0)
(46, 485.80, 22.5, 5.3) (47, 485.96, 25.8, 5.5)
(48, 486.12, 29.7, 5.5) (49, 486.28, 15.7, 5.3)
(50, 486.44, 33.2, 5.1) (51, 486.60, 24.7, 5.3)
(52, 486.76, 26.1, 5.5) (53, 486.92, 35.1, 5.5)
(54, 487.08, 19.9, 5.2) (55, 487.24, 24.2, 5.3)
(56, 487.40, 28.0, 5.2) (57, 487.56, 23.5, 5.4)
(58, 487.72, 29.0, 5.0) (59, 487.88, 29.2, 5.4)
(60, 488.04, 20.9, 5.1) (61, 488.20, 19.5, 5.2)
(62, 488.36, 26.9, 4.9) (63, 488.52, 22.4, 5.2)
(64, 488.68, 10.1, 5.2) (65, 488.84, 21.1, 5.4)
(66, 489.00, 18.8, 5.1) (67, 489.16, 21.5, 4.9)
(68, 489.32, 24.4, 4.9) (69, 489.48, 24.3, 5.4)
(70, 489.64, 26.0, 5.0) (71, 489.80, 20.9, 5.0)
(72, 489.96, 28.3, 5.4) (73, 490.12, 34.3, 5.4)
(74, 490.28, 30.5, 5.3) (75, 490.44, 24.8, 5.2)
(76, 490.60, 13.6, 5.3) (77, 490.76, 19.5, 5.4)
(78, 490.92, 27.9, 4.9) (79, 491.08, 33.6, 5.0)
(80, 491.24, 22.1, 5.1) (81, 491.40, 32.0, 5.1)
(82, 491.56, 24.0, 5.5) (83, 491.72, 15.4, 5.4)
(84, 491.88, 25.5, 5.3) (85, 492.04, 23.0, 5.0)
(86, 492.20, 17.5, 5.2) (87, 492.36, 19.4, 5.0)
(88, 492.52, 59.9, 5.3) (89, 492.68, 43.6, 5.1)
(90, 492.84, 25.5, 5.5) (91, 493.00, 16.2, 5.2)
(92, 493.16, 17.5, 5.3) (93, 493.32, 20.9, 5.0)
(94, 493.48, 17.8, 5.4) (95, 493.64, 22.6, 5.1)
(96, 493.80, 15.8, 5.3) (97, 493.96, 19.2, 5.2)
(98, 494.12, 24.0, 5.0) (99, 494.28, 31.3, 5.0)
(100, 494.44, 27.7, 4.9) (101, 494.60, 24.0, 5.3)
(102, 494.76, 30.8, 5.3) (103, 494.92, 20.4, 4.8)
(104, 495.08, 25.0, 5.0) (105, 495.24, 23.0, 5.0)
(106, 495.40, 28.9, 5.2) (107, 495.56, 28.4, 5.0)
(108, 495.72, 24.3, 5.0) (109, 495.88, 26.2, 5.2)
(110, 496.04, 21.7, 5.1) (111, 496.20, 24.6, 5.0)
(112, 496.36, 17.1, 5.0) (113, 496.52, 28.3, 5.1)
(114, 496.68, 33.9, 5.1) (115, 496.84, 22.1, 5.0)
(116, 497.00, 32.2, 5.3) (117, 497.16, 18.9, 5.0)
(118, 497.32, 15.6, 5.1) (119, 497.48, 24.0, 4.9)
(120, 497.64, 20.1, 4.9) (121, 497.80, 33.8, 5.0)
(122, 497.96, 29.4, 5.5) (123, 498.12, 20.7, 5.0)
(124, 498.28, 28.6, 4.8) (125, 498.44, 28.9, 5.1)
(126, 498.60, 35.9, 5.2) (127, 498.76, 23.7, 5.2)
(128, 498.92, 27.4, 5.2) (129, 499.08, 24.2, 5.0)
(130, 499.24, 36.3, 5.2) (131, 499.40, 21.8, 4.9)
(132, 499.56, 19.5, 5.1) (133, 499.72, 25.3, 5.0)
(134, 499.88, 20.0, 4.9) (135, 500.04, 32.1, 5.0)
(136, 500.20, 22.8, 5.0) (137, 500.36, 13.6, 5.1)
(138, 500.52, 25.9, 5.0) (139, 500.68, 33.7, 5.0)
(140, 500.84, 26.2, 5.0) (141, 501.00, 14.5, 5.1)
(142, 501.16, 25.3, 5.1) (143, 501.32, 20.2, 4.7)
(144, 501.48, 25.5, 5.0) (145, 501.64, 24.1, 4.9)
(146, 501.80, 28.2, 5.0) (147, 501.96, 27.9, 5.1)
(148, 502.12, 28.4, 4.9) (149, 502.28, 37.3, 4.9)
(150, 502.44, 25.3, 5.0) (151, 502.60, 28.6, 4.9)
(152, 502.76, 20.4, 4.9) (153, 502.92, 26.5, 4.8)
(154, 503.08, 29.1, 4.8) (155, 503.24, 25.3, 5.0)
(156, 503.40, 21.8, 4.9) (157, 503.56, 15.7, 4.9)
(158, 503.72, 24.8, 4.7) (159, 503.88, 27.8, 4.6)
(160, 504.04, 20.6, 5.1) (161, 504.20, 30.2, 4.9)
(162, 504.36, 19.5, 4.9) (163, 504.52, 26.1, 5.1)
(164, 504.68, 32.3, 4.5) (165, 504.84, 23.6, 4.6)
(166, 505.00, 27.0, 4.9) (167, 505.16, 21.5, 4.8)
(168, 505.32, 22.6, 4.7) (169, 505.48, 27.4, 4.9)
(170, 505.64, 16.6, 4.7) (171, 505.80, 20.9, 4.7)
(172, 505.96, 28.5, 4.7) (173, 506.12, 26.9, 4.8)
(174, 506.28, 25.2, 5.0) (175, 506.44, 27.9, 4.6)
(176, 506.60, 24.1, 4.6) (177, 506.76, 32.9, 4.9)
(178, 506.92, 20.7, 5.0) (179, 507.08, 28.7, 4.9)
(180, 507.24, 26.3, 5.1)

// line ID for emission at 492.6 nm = Hgamma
